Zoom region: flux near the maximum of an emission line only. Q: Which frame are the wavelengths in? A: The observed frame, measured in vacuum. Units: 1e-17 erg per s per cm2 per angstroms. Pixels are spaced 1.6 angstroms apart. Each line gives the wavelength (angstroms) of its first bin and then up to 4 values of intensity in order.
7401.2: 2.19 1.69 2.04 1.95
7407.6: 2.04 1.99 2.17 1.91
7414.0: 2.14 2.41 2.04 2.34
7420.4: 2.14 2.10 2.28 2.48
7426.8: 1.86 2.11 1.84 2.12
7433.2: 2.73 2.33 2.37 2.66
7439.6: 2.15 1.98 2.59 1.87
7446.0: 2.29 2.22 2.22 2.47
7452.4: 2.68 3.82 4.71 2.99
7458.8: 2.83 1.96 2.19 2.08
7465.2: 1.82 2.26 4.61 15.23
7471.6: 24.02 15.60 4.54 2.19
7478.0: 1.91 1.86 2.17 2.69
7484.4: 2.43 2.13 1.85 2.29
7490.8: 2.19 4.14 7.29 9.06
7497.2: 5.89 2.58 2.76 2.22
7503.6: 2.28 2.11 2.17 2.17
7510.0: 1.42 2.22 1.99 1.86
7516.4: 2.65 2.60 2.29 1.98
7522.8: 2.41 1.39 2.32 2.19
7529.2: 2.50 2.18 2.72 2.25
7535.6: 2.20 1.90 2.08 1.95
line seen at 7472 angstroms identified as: H-alpha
